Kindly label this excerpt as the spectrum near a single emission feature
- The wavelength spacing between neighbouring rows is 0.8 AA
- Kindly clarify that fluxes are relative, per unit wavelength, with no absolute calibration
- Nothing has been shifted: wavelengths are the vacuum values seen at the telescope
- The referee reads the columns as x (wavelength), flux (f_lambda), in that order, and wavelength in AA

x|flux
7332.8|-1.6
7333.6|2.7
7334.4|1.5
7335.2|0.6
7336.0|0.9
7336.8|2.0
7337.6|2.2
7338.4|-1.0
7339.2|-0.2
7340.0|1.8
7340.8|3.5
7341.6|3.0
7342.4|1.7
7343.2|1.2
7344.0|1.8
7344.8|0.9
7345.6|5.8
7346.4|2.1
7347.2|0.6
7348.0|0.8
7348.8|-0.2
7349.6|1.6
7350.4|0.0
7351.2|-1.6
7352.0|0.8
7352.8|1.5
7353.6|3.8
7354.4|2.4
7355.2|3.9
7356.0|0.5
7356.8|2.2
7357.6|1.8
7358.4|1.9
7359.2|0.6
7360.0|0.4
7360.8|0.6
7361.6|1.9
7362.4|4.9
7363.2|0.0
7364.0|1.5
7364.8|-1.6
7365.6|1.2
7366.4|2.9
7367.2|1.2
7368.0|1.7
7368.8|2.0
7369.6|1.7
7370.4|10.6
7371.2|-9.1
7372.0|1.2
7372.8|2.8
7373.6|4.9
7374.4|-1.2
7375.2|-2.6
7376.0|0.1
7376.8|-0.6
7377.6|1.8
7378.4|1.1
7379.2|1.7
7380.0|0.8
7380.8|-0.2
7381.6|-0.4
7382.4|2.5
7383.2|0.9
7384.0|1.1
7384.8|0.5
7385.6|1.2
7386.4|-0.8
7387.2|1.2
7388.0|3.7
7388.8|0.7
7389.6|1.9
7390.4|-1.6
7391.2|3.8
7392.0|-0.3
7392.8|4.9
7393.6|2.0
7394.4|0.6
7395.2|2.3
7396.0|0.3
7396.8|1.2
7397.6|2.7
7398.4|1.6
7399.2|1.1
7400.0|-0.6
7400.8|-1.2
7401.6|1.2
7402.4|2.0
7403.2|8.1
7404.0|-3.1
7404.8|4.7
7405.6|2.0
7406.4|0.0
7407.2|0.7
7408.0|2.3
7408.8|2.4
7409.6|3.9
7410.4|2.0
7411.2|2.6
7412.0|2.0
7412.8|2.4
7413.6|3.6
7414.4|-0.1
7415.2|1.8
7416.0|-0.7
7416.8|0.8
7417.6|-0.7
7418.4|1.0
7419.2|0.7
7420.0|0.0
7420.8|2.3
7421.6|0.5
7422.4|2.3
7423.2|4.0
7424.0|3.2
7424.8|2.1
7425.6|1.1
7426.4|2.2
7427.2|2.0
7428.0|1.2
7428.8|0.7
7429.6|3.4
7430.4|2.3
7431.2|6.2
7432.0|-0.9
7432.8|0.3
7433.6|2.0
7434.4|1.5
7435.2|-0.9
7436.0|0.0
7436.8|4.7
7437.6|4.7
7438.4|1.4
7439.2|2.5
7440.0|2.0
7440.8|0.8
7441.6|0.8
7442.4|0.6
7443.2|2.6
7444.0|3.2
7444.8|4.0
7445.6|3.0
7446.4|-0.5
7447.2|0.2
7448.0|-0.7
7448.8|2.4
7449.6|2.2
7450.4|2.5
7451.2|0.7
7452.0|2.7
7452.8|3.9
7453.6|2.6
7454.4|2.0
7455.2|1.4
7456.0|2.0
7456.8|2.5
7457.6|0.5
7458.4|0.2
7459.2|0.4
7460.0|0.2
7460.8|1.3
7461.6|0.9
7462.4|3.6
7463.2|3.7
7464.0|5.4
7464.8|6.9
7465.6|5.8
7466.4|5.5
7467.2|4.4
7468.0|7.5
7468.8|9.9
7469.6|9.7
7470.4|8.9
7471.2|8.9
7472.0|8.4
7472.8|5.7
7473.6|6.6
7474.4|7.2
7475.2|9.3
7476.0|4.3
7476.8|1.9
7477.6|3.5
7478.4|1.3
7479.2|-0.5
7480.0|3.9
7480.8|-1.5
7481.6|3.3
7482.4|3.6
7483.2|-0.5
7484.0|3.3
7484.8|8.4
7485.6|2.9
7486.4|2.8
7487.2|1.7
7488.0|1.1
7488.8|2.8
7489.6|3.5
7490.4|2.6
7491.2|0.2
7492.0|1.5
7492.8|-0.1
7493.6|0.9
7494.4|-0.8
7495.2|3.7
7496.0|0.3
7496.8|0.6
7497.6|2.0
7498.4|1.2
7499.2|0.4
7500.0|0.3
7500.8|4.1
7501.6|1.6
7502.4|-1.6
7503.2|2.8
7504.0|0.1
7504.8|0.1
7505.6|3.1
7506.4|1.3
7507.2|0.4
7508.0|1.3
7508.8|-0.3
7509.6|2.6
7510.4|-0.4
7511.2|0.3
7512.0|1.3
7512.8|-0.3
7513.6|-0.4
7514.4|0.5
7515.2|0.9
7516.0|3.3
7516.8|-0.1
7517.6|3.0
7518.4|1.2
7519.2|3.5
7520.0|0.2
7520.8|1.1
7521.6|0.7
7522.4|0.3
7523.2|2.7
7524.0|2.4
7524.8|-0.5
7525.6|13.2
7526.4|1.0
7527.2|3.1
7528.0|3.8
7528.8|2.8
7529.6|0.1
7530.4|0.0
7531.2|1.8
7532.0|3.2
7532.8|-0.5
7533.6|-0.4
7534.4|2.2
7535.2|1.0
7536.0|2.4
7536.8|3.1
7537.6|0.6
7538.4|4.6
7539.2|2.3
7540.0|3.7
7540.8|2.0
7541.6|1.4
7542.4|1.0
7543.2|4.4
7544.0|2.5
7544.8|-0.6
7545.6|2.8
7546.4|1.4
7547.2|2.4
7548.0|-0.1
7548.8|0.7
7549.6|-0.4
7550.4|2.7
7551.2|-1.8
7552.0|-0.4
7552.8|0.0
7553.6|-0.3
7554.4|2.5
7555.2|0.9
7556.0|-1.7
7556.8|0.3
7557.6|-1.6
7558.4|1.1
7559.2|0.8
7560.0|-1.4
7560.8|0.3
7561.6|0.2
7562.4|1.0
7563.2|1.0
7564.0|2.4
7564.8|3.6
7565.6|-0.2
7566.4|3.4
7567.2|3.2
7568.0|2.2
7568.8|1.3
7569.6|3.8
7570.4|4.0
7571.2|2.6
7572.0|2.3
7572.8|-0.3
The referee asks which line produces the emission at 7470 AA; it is [O II] 3727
